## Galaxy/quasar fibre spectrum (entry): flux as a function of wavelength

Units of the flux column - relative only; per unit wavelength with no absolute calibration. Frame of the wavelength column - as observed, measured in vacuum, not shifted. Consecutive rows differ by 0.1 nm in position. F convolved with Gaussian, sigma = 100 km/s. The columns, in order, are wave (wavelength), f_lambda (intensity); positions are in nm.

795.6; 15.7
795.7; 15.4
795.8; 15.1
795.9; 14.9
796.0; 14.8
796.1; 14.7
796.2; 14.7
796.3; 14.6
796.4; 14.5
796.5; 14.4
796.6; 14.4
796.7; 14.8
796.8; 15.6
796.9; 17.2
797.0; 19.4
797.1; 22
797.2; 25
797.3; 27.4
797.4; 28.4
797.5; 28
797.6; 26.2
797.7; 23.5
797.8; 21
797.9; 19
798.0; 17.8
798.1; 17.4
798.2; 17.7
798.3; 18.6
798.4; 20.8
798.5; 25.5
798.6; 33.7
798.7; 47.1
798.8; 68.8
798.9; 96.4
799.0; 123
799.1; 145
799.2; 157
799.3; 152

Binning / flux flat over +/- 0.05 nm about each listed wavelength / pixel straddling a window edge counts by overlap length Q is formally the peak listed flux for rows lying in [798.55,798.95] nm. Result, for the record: 96.4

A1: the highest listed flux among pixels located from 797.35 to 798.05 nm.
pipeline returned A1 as 28.4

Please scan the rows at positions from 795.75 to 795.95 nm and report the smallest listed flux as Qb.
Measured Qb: 14.9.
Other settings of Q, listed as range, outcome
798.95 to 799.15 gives 145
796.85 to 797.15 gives 22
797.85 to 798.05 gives 19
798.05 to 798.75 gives 47.1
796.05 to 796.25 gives 14.7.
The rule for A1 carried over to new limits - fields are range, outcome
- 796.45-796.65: 14.4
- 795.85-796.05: 14.9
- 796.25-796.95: 17.2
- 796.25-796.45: 14.6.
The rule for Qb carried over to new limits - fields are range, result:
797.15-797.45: 25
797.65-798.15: 17.4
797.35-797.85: 21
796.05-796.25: 14.7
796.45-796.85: 14.4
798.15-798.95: 17.7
